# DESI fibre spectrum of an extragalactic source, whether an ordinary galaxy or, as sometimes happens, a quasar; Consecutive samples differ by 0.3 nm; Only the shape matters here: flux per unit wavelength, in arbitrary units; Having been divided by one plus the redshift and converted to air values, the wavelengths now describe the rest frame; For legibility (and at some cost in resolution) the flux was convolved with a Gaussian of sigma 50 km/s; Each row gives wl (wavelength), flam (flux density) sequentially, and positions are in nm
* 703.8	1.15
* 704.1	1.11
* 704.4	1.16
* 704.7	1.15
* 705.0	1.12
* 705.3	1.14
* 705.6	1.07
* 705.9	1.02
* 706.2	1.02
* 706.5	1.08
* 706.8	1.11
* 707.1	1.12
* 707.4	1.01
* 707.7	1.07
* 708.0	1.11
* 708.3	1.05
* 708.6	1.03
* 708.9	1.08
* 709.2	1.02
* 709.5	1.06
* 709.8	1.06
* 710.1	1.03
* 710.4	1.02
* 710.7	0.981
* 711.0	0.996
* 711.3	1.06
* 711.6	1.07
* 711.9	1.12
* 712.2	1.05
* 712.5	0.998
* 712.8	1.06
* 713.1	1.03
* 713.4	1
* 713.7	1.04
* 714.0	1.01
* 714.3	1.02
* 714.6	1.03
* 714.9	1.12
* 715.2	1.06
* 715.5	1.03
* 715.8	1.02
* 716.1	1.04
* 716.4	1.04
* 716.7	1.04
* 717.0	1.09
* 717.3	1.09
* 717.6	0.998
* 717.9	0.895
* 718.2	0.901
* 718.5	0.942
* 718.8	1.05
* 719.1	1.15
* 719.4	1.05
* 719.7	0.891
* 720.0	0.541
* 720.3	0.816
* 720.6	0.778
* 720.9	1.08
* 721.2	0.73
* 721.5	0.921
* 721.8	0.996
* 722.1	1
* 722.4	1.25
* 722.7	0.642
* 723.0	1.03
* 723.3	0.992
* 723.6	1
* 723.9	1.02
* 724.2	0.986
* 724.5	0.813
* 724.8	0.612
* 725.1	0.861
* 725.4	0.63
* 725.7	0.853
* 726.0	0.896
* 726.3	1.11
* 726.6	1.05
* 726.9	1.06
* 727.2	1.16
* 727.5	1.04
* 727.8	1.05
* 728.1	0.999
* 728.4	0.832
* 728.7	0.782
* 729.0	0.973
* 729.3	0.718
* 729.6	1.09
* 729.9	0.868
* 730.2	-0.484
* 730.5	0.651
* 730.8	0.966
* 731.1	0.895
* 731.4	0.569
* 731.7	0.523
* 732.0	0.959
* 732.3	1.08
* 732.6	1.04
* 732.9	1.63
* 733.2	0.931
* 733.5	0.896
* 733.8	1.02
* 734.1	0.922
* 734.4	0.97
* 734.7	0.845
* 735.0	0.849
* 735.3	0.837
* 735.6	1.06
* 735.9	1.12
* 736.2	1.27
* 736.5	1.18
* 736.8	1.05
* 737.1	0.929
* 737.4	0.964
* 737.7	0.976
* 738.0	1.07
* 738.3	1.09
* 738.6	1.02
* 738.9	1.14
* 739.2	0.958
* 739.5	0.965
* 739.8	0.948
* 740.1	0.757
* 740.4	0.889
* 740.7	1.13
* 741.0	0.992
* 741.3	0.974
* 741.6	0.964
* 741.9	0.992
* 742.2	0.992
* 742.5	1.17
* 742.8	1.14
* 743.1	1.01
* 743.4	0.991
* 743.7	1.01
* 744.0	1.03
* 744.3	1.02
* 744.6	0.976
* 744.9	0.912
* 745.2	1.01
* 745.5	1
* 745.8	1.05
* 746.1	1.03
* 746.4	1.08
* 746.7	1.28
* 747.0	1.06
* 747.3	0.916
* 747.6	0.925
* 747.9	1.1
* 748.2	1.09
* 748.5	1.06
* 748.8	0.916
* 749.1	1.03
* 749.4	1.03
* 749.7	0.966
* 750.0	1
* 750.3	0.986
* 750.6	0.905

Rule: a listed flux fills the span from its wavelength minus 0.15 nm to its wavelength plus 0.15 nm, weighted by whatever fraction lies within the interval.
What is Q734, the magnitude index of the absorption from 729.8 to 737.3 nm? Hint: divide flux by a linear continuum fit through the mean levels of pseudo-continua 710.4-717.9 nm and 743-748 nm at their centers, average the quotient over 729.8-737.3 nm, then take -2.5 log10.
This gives 0.140 mag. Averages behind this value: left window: 1.04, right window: 1.02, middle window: 0.904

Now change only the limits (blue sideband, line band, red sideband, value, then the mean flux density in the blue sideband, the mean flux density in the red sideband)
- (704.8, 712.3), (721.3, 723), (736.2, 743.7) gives 0.088 mag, 1.06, 1.02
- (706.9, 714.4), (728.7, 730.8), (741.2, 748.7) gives 0.474 mag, 1.04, 1.03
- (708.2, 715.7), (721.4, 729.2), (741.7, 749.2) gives 0.103 mag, 1.04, 1.03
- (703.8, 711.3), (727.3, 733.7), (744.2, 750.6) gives 0.204 mag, 1.07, 1.02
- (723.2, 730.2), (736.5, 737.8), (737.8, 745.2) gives -0.032 mag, 0.899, 1.01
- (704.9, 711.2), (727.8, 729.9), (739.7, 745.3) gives 0.126 mag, 1.06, 0.995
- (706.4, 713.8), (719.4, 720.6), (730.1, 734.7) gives 0.214 mag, 1.05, 0.852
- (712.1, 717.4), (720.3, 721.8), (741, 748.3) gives 0.177 mag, 1.04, 1.03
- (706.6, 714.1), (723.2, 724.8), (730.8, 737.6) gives 0.090 mag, 1.05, 0.979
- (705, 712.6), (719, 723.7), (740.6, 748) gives 0.133 mag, 1.06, 1.03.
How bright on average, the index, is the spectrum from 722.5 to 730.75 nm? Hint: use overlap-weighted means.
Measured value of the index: 0.864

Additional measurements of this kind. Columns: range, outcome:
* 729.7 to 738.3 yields 0.918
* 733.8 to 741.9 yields 0.995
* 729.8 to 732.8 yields 0.719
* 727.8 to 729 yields 0.906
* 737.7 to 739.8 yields 1.03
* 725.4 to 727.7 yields 0.999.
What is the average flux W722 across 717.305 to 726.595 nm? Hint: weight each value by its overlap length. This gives 0.919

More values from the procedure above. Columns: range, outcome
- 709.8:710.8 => 1.02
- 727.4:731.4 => 0.787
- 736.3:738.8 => 1.04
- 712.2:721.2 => 0.99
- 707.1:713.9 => 1.04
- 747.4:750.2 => 1.01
